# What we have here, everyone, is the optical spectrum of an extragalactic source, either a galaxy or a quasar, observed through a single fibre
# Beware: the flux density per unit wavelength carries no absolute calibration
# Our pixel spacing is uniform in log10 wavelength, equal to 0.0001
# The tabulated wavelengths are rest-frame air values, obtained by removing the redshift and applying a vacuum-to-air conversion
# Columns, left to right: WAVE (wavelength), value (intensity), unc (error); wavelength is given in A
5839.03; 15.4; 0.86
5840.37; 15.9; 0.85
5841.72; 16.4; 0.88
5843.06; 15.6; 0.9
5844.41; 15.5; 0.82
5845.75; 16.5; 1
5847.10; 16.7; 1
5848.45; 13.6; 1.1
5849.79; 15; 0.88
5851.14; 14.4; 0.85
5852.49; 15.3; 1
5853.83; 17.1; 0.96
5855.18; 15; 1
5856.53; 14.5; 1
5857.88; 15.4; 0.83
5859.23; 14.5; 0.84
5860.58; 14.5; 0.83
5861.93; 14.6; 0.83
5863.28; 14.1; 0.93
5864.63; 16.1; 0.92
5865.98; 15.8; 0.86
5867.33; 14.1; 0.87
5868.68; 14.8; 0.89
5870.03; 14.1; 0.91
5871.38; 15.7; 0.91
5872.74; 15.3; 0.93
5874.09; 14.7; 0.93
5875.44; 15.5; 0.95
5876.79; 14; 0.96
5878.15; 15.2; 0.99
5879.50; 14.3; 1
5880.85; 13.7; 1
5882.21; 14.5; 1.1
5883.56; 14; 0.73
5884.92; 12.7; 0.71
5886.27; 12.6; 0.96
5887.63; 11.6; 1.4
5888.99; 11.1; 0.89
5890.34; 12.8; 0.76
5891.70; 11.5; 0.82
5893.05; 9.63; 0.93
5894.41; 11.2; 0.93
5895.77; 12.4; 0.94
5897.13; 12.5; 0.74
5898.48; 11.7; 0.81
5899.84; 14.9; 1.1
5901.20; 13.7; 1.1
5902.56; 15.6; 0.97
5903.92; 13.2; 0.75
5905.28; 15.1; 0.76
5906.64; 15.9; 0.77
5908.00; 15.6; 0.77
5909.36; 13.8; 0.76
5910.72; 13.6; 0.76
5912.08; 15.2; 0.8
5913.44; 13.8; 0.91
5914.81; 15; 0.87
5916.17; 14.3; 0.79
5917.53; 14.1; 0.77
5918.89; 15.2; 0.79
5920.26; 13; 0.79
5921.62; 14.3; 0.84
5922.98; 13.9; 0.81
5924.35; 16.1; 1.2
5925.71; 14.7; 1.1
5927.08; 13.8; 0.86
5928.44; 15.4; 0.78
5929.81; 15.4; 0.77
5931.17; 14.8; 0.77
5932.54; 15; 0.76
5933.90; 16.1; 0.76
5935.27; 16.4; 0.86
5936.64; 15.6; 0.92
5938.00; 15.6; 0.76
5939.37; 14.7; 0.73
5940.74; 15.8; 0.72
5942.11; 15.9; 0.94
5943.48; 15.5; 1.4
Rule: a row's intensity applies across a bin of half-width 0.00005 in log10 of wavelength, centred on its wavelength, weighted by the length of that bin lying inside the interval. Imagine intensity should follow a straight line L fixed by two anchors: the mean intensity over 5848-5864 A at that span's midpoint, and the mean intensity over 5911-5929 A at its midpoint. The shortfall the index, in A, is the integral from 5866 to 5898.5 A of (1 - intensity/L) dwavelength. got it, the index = 2.90 A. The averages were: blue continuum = 14.9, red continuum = 14.5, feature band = 13.4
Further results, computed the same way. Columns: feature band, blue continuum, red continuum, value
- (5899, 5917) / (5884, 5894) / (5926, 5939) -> -1.7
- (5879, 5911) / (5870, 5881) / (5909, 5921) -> 2.9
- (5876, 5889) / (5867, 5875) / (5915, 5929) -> 1.1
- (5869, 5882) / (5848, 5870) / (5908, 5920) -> 0.0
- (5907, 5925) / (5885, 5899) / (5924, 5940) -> -0.8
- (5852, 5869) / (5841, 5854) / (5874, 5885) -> 0.0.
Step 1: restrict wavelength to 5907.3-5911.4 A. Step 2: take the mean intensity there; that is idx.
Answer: 14.3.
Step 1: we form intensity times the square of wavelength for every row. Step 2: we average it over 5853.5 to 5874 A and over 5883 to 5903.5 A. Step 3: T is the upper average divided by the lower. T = 0.84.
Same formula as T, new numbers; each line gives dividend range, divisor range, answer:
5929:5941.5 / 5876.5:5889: 1.17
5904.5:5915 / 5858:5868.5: 1.01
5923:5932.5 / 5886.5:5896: 1.32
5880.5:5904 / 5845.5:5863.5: 0.85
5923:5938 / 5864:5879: 1.04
